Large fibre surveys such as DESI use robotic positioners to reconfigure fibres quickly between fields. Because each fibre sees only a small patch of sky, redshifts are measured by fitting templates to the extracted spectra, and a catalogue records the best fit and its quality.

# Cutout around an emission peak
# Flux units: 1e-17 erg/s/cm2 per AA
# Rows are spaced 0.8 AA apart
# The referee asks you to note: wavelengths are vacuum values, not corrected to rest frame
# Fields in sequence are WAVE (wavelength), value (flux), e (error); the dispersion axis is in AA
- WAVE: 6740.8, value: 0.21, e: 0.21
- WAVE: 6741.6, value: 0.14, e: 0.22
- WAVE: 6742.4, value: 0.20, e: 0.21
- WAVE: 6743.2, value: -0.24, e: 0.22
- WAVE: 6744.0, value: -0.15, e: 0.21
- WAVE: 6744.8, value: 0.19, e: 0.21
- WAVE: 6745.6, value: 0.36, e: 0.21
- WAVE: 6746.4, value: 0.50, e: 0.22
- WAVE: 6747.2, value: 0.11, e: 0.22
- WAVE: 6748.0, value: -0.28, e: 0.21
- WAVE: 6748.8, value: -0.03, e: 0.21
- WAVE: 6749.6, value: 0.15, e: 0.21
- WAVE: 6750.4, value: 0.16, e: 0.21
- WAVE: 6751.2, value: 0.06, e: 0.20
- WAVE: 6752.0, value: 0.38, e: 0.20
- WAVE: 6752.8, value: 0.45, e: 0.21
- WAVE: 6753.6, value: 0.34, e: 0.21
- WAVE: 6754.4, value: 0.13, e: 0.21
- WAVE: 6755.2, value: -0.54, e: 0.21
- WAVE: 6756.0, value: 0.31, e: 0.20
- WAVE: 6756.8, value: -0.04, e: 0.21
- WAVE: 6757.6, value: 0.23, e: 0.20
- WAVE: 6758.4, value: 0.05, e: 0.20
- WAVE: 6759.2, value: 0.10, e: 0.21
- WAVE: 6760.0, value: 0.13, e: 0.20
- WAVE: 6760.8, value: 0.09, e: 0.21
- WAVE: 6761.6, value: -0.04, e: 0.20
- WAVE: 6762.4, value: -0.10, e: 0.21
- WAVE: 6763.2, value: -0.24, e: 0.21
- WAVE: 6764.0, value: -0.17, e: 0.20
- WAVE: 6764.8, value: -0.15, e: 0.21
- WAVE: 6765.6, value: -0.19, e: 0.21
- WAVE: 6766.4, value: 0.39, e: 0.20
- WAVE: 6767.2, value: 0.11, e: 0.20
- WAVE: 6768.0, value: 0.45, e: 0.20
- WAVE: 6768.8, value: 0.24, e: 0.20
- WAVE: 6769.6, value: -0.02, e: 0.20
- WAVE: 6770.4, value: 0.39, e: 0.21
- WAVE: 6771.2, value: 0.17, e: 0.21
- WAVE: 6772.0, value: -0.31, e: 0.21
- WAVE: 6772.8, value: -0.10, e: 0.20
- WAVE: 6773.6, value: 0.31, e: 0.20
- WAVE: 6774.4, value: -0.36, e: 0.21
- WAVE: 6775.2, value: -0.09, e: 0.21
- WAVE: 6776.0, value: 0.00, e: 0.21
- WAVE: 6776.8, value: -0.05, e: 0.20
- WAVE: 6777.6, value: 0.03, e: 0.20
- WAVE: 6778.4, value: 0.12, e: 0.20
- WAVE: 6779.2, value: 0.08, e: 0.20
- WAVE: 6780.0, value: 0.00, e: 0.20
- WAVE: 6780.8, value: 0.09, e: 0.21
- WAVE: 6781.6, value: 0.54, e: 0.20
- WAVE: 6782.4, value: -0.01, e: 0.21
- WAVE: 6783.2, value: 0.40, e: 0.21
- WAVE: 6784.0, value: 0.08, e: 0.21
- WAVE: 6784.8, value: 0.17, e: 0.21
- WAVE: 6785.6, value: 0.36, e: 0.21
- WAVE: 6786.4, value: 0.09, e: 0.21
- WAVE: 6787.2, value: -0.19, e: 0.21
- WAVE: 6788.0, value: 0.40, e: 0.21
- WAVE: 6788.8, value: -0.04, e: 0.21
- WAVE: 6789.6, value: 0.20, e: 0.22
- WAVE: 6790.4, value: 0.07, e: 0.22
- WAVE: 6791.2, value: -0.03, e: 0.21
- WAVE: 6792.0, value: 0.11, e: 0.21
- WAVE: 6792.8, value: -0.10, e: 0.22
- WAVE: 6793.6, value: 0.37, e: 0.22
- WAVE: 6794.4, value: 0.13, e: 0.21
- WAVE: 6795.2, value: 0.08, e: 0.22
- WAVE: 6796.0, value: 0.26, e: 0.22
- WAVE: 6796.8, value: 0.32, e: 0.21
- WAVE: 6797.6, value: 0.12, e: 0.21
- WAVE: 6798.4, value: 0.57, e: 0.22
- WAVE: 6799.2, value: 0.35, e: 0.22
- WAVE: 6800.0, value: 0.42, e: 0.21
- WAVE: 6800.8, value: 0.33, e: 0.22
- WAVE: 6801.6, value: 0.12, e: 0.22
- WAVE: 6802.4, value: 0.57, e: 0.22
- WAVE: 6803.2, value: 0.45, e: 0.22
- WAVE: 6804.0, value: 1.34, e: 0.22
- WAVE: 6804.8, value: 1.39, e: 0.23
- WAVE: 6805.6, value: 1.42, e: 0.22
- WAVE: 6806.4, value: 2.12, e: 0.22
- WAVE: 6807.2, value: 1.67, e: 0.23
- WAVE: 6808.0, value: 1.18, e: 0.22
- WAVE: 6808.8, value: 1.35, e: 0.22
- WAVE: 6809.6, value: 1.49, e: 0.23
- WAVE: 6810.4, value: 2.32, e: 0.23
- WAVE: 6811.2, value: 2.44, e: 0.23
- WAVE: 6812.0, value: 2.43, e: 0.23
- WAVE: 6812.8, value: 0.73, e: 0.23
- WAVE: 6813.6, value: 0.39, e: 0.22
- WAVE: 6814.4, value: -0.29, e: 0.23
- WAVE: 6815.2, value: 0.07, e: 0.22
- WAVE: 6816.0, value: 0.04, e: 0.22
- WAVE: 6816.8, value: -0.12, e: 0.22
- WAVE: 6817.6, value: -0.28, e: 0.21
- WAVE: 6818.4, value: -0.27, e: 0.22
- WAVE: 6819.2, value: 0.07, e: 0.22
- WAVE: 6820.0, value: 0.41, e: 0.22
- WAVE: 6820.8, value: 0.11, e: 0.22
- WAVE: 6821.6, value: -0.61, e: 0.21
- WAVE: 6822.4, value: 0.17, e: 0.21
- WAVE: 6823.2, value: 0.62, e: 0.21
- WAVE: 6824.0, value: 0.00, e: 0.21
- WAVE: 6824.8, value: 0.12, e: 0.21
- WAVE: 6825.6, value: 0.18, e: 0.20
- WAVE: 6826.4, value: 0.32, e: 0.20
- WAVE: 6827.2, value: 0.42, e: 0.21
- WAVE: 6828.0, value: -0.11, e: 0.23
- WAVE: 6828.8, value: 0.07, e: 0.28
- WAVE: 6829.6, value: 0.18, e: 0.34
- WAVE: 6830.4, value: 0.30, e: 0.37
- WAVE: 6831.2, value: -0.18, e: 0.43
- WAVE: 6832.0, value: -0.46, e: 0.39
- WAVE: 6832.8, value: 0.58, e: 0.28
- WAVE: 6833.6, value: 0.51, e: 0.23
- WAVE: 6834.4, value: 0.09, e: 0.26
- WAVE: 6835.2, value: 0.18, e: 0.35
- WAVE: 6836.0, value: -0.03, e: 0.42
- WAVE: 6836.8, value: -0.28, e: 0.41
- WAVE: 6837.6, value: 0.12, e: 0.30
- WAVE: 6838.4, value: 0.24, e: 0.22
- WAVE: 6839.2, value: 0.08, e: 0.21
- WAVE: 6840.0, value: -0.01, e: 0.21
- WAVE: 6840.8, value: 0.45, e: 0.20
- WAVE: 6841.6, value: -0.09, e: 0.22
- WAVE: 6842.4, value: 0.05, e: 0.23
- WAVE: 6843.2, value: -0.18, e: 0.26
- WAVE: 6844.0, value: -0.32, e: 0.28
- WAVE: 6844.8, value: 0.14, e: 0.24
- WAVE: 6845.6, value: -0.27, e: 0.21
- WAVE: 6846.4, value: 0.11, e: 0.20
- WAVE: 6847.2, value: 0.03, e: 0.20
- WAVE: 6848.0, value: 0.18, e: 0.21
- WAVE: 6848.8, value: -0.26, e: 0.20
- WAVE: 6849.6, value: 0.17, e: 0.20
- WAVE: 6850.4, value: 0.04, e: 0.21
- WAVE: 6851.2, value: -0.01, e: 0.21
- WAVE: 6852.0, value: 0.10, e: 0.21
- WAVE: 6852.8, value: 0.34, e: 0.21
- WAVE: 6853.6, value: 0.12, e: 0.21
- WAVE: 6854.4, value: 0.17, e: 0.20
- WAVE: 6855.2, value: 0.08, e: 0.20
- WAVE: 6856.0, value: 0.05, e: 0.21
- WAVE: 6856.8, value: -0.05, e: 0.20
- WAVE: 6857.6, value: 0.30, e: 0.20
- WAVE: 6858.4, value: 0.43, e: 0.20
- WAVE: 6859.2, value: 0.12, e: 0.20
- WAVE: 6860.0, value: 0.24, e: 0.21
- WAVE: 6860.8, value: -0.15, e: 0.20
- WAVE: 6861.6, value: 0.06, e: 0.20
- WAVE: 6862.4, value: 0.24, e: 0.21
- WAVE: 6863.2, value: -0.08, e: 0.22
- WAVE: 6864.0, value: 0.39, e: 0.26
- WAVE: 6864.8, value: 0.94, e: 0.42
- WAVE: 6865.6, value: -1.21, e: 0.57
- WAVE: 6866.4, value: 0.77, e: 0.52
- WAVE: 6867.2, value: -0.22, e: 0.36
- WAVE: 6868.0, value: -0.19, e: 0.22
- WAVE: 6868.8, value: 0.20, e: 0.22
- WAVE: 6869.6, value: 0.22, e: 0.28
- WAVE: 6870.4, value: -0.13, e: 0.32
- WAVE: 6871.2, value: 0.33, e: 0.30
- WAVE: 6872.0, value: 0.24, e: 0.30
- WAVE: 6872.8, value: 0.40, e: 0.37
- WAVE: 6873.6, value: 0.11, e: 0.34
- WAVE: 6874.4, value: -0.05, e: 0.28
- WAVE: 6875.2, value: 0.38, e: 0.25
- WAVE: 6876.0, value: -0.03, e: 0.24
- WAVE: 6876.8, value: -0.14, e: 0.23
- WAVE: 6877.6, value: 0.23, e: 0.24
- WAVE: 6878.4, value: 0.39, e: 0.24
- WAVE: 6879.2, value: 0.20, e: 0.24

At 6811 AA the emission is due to [O II] 3727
